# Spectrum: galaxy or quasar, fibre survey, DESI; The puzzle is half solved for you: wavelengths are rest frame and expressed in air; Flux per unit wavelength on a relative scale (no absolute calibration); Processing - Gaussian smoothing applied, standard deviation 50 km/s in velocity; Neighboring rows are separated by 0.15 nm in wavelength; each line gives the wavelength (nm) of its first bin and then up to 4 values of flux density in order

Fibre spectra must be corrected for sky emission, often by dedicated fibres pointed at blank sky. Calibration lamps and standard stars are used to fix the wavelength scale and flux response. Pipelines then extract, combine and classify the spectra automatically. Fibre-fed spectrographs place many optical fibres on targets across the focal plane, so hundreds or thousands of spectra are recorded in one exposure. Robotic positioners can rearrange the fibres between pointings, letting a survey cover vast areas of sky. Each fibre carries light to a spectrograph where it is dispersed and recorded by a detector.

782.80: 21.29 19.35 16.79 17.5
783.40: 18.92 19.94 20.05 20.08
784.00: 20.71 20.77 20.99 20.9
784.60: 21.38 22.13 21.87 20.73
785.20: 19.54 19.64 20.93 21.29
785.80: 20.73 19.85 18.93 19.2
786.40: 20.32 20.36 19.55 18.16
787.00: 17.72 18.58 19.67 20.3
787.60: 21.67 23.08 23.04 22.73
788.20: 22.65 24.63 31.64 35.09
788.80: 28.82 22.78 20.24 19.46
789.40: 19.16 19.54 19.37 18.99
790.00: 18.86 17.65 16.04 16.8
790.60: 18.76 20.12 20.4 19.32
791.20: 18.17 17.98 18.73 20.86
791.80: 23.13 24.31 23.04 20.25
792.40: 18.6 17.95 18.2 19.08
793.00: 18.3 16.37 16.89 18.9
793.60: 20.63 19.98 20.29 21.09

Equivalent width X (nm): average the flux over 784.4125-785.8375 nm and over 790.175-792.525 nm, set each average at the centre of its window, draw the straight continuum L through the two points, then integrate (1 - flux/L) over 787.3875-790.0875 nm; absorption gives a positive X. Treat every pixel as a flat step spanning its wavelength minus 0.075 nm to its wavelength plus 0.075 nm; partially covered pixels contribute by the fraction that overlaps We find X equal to -0.356 nm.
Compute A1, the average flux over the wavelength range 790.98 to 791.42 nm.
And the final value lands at 18.5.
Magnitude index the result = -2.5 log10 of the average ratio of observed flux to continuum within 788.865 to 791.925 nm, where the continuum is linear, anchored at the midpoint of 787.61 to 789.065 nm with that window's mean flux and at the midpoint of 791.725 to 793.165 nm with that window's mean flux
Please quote 0.17 mag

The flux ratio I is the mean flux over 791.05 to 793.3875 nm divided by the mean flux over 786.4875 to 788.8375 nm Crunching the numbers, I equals 0.8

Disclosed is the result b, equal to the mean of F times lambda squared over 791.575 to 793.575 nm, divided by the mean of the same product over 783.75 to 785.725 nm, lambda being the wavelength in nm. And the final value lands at 0.96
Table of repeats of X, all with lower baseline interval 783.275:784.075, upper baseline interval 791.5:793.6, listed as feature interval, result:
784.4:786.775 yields -0.08 nm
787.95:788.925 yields -0.37 nm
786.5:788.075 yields -0.05 nm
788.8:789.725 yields -0.05 nm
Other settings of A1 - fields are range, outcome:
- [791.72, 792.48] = 21.8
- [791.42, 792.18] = 22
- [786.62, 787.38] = 18.8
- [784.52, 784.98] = 21.8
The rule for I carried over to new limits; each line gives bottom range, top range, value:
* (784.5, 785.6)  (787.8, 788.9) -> 1.28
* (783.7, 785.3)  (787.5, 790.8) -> 1.05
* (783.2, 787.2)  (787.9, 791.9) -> 1.06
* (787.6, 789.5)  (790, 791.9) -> 0.79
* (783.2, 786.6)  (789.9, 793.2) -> 0.95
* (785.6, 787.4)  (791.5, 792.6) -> 1.08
